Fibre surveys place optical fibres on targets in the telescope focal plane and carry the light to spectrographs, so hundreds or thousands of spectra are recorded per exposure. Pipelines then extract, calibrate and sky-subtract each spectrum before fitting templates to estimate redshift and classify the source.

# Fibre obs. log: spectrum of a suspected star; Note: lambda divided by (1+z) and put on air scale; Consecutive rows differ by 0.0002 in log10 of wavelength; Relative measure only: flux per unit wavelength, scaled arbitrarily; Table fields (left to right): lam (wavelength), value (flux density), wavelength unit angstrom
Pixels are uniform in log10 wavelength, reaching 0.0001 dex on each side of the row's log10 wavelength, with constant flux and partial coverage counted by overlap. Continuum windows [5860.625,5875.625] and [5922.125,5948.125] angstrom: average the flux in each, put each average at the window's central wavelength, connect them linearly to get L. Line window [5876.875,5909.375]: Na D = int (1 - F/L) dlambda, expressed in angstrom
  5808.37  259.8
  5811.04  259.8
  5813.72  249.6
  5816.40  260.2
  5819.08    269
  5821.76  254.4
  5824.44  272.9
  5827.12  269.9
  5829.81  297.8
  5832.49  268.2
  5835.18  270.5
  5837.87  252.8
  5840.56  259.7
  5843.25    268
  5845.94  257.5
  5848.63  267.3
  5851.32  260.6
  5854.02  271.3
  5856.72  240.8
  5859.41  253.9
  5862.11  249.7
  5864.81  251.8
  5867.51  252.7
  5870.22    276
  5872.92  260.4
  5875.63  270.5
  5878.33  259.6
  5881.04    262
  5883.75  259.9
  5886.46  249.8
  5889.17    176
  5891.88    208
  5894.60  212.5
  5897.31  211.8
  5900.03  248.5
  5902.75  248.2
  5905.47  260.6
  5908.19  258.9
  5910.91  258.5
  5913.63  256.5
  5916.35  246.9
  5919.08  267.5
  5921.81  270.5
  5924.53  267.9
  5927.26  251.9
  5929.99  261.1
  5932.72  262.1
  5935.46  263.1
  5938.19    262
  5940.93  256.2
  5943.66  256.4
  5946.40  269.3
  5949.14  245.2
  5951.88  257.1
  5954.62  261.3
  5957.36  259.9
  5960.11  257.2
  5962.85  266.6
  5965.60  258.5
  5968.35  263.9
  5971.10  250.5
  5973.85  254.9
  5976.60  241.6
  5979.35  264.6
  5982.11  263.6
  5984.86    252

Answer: 2.7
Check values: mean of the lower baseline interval 259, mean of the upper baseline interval 261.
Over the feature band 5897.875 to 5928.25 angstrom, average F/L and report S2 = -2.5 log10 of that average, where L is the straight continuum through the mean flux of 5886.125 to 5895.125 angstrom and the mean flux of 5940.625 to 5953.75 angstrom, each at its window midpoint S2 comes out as -0.134 mag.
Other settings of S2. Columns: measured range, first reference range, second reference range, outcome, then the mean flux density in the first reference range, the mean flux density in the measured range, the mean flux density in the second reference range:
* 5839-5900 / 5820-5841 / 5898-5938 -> 0.06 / 269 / 249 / 258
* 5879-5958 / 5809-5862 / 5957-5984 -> 0.04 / 263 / 251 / 258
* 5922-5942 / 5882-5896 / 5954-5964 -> -0.06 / 222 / 261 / 261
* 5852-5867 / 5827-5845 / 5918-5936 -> 0.06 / 269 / 254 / 263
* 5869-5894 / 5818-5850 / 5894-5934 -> 0.06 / 267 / 246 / 253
